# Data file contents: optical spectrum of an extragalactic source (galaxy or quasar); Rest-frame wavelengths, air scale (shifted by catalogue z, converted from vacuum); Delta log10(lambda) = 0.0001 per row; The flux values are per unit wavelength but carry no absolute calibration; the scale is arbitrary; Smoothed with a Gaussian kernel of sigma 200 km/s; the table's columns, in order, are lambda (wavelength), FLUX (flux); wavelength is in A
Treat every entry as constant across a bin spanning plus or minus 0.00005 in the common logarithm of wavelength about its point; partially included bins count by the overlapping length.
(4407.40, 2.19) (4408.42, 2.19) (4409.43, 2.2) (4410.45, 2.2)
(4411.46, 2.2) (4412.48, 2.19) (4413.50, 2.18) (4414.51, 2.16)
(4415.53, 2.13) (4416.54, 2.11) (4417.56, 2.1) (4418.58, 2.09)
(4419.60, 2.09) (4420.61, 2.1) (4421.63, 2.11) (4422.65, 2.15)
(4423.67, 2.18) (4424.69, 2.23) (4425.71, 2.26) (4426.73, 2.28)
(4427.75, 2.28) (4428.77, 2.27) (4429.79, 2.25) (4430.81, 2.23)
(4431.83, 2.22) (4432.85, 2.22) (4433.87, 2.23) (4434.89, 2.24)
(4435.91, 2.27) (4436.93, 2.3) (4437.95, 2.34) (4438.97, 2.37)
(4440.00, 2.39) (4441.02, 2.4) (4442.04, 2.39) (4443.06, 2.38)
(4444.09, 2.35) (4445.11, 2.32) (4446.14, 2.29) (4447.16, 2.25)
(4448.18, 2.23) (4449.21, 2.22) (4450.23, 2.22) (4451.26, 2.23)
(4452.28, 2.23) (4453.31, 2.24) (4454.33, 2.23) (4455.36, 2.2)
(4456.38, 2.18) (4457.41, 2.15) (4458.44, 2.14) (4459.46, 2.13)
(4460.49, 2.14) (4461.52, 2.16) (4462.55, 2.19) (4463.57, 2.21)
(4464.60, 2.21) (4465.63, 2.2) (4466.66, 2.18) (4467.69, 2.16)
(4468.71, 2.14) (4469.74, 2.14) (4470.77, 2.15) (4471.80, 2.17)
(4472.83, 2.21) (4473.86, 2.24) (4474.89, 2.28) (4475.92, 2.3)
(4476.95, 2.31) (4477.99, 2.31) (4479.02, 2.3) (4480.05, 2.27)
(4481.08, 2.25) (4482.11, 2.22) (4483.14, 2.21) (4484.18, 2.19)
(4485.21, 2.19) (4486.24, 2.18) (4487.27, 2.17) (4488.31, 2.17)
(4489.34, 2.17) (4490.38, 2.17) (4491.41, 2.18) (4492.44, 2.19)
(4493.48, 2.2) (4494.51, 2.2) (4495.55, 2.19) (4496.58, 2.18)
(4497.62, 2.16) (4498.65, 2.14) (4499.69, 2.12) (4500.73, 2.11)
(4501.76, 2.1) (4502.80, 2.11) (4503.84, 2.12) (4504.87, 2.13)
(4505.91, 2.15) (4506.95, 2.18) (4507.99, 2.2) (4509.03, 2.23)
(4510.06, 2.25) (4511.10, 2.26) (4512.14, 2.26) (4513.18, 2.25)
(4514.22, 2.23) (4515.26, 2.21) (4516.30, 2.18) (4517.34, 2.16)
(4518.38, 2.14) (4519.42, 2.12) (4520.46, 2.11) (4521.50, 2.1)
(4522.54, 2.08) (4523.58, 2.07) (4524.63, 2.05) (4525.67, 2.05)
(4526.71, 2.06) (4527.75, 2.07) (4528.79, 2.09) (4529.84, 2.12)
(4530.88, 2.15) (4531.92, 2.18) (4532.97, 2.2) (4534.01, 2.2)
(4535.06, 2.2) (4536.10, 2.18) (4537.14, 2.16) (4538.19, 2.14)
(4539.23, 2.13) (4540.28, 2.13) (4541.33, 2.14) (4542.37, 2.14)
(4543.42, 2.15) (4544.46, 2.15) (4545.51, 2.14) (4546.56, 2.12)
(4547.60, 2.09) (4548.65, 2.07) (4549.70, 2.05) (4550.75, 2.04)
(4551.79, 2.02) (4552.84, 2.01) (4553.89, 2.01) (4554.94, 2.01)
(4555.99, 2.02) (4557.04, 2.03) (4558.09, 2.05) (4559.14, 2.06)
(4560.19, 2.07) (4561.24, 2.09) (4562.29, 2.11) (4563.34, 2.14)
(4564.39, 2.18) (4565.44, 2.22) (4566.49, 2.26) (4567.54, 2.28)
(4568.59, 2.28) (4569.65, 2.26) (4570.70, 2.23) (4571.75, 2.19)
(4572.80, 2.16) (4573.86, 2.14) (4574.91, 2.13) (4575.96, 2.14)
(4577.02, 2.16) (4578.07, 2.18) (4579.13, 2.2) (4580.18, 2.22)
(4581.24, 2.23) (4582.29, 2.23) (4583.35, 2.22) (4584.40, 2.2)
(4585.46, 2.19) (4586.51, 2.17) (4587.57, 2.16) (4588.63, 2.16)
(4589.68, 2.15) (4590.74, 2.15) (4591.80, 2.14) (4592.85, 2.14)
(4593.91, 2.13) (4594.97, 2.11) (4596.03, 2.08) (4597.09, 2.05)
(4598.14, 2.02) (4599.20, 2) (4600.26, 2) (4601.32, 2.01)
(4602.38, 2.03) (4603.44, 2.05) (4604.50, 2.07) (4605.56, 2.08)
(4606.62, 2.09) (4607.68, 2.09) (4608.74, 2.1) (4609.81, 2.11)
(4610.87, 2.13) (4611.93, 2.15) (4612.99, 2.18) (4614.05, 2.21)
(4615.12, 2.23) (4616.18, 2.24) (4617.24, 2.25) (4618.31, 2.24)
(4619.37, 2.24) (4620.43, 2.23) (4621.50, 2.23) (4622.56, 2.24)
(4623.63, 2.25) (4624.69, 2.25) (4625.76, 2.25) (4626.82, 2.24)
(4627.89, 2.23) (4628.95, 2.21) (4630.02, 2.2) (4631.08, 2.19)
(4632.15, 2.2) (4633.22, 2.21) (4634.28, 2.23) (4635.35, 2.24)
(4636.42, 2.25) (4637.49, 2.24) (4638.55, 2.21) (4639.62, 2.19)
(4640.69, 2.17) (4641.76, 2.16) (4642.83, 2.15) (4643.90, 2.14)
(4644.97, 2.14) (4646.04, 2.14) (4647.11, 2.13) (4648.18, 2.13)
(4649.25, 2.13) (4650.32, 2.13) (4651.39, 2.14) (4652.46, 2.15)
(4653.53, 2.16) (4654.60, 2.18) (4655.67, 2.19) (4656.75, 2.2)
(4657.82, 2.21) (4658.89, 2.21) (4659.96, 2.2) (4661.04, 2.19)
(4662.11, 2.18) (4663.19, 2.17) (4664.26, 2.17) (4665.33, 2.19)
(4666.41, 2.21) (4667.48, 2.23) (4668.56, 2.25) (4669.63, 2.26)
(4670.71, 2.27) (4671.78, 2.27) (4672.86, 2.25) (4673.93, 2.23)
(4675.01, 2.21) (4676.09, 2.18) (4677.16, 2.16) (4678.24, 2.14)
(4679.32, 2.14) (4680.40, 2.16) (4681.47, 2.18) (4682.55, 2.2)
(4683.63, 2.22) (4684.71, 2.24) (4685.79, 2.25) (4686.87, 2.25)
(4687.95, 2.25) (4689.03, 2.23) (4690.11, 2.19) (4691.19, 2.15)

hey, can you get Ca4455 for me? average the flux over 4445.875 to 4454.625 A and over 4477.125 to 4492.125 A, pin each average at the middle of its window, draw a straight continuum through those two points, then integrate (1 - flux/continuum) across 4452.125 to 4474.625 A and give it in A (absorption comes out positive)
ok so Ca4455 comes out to 0.5 A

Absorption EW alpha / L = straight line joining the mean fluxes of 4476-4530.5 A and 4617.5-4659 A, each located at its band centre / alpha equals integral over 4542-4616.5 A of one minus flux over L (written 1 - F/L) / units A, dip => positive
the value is 1.9 A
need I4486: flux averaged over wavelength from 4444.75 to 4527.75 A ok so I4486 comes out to 2.19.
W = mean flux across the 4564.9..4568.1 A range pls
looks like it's 2.26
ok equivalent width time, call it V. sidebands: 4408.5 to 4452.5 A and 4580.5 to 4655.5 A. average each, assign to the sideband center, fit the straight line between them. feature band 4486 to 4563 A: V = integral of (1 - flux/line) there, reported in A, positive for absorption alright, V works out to 2.3 A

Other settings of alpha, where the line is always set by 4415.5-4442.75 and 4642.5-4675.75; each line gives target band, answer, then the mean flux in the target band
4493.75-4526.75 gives 0.94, 2.15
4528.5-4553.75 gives 1.01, 2.12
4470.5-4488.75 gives -0.05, 2.23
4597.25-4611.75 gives 0.90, 2.06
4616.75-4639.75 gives -0.37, 2.23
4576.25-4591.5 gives 0.12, 2.18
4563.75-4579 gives 0.04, 2.2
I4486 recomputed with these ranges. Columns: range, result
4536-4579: 2.13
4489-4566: 2.13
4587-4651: 2.16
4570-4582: 2.18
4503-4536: 2.15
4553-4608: 2.13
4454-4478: 2.19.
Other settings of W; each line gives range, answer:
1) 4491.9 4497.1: 2.19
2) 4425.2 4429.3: 2.27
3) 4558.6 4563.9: 2.1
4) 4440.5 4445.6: 2.37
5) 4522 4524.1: 2.08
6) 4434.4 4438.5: 2.29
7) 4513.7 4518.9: 2.18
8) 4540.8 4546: 2.14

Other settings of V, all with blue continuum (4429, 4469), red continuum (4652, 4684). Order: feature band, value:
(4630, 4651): 0.2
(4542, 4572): 1.4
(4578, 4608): 1.3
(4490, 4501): 0.3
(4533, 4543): 0.3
